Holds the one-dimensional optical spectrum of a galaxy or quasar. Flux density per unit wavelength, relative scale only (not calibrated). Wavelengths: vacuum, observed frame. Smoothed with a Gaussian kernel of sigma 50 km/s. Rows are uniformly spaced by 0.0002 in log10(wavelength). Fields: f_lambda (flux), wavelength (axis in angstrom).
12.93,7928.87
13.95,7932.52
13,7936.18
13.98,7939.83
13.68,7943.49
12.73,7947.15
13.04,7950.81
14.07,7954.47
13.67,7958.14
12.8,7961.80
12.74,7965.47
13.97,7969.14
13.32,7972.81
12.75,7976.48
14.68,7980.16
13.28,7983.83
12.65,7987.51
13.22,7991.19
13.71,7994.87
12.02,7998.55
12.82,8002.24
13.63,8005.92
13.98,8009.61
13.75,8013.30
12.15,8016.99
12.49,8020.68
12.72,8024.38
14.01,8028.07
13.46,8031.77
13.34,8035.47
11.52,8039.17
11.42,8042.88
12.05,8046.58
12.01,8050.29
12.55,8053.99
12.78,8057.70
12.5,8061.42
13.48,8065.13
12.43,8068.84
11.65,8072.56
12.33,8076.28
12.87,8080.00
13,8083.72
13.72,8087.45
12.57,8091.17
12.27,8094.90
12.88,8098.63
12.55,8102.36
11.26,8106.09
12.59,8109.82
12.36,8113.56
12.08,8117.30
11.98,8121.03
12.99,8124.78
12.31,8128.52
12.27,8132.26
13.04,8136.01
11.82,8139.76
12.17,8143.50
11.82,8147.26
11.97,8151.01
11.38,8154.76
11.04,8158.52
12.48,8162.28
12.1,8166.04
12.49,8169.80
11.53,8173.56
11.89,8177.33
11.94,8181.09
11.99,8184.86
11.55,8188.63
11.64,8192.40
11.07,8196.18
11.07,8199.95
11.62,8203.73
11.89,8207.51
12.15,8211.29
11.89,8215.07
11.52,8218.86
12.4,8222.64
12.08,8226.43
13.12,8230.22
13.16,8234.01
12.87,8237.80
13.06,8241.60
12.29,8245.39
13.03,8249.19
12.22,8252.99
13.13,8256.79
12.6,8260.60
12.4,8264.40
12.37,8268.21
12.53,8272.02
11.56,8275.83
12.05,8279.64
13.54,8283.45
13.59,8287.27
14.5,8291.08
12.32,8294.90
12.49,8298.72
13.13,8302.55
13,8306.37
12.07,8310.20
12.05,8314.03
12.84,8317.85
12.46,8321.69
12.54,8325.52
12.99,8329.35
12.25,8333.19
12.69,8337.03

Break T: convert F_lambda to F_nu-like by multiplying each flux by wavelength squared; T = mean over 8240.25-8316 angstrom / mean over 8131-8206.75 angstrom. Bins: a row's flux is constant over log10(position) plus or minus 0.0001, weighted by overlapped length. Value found 1.10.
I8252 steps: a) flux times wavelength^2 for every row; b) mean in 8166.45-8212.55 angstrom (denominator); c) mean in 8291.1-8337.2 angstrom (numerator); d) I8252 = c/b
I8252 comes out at 1.11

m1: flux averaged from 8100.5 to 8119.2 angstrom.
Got 12.2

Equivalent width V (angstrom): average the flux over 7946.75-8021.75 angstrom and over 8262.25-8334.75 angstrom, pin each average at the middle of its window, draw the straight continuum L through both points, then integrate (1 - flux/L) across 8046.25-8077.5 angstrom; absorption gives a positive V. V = 1.6 angstrom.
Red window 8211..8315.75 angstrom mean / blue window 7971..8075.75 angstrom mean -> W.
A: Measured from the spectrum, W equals 1.0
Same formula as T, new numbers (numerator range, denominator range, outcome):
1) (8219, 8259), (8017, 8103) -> 1.05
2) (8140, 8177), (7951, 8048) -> 0.94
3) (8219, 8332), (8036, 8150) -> 1.07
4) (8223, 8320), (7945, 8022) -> 1.03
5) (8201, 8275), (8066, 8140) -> 1.03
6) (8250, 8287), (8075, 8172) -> 1.06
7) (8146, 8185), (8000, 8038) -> 0.93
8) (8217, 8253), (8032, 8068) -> 1.06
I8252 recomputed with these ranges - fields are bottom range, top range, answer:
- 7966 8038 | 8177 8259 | 0.97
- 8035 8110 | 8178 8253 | 1.01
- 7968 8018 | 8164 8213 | 0.93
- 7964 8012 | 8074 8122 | 0.97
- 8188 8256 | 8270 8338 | 1.06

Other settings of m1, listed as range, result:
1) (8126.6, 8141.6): 12.4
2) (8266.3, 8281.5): 12.1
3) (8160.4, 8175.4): 12.2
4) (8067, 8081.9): 12.3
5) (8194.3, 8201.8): 11.1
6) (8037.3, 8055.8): 11.9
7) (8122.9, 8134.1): 12.5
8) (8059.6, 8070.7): 12.8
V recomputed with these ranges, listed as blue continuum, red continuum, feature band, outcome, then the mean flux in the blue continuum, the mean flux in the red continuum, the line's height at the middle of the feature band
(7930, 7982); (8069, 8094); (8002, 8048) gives 0.5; 13.4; 12.7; 13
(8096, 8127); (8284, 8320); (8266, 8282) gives 0.8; 12.3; 12.9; 12.8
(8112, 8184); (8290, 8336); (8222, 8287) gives -0.9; 12.1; 12.7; 12.5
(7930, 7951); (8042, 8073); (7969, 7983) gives -0.6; 13.4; 12.4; 13.1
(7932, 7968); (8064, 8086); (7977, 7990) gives -0.3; 13.4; 12.6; 13.2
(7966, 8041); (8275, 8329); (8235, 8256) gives 0.2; 13.2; 12.8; 12.8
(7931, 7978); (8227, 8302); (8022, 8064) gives 1.9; 13.4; 12.8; 13.2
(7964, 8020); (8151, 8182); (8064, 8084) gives 0.0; 13.2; 11.9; 12.6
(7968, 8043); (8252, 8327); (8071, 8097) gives 0.7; 13.1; 12.7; 13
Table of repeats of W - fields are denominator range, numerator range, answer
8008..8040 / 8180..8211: 0.89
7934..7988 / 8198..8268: 0.92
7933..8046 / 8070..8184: 0.93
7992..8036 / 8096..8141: 0.94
